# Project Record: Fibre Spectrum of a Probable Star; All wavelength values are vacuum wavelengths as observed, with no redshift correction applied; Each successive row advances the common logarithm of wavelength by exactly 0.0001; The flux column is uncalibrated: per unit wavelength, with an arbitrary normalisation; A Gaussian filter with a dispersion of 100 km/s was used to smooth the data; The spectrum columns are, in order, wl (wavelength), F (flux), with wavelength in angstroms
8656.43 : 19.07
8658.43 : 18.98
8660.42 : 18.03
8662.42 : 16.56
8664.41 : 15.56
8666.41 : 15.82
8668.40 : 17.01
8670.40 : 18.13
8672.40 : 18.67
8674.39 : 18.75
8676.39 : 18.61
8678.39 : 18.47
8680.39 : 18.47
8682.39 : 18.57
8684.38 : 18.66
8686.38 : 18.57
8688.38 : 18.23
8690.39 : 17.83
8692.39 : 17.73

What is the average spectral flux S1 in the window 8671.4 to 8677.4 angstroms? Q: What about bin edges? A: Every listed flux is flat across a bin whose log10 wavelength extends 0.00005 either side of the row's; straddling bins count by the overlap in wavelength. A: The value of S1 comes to 18.7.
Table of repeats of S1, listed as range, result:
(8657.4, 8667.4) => 17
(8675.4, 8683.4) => 18.5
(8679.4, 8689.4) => 18.5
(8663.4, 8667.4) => 15.7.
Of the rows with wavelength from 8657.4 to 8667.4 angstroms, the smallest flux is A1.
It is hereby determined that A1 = 15.56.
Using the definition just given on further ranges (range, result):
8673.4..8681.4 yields 18.47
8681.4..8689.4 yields 18.23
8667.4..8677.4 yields 17.01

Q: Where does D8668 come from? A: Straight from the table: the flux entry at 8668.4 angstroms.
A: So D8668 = 17.01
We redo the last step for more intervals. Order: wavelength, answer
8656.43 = 19.07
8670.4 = 18.13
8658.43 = 18.98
